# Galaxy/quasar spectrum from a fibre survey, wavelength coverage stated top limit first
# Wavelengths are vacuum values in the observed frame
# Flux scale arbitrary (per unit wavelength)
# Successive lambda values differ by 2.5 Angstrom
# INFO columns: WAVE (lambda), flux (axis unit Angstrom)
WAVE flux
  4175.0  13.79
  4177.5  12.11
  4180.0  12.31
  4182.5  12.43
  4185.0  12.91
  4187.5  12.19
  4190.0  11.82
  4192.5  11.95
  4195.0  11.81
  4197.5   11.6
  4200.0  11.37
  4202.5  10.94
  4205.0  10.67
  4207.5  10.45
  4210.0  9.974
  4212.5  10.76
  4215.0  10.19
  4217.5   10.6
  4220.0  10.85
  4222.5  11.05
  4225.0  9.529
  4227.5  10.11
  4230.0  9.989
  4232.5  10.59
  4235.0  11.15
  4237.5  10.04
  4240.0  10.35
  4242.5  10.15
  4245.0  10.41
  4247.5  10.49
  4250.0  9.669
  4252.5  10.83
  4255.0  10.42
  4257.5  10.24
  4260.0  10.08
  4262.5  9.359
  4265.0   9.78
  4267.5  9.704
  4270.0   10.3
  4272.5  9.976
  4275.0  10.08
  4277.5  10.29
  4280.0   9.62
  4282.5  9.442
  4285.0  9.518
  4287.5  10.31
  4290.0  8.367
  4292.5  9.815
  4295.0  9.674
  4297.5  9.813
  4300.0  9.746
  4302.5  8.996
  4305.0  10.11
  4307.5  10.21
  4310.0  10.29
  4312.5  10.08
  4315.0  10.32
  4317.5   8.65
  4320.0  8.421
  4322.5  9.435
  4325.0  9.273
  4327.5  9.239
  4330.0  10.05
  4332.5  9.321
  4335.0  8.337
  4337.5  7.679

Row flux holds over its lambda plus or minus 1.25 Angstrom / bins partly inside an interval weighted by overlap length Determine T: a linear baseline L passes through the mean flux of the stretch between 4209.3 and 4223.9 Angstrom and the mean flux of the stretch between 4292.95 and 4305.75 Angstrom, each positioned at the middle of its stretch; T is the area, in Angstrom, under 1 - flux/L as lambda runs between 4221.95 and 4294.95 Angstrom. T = 0.5 Angstrom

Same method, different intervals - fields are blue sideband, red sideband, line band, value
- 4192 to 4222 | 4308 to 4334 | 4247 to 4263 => 0.2 Angstrom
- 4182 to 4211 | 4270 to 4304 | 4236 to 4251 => 0.5 Angstrom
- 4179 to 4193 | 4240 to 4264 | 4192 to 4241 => 2.7 Angstrom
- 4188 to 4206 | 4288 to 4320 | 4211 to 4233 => 1.3 Angstrom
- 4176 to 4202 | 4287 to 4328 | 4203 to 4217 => 1.4 Angstrom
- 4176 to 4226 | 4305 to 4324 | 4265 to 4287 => 0.7 Angstrom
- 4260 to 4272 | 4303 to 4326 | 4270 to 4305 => 0.1 Angstrom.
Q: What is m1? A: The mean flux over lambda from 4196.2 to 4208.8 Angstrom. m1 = 11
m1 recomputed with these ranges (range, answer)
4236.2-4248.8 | 10.3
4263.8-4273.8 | 9.94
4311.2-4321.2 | 9.38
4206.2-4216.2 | 10.3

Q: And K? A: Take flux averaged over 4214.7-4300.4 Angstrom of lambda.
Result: 10.1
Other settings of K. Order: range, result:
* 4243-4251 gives 10.2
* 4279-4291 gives 9.47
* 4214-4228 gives 10.4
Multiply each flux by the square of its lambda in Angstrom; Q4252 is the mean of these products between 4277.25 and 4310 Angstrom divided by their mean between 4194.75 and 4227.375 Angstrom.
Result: 0.94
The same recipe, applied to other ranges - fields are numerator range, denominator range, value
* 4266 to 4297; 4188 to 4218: 0.92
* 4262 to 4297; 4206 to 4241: 0.96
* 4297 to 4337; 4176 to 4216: 0.87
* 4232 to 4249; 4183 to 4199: 0.89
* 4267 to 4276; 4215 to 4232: 0.99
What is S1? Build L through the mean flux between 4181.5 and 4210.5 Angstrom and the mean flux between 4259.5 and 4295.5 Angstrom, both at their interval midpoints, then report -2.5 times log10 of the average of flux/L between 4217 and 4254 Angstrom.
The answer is 0.030 mag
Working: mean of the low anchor 11.5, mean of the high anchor 9.75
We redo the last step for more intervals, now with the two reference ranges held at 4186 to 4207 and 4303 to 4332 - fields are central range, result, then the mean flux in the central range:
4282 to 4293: 0.07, 9.47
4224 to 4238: 0.07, 10.3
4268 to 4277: 0.02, 10.1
